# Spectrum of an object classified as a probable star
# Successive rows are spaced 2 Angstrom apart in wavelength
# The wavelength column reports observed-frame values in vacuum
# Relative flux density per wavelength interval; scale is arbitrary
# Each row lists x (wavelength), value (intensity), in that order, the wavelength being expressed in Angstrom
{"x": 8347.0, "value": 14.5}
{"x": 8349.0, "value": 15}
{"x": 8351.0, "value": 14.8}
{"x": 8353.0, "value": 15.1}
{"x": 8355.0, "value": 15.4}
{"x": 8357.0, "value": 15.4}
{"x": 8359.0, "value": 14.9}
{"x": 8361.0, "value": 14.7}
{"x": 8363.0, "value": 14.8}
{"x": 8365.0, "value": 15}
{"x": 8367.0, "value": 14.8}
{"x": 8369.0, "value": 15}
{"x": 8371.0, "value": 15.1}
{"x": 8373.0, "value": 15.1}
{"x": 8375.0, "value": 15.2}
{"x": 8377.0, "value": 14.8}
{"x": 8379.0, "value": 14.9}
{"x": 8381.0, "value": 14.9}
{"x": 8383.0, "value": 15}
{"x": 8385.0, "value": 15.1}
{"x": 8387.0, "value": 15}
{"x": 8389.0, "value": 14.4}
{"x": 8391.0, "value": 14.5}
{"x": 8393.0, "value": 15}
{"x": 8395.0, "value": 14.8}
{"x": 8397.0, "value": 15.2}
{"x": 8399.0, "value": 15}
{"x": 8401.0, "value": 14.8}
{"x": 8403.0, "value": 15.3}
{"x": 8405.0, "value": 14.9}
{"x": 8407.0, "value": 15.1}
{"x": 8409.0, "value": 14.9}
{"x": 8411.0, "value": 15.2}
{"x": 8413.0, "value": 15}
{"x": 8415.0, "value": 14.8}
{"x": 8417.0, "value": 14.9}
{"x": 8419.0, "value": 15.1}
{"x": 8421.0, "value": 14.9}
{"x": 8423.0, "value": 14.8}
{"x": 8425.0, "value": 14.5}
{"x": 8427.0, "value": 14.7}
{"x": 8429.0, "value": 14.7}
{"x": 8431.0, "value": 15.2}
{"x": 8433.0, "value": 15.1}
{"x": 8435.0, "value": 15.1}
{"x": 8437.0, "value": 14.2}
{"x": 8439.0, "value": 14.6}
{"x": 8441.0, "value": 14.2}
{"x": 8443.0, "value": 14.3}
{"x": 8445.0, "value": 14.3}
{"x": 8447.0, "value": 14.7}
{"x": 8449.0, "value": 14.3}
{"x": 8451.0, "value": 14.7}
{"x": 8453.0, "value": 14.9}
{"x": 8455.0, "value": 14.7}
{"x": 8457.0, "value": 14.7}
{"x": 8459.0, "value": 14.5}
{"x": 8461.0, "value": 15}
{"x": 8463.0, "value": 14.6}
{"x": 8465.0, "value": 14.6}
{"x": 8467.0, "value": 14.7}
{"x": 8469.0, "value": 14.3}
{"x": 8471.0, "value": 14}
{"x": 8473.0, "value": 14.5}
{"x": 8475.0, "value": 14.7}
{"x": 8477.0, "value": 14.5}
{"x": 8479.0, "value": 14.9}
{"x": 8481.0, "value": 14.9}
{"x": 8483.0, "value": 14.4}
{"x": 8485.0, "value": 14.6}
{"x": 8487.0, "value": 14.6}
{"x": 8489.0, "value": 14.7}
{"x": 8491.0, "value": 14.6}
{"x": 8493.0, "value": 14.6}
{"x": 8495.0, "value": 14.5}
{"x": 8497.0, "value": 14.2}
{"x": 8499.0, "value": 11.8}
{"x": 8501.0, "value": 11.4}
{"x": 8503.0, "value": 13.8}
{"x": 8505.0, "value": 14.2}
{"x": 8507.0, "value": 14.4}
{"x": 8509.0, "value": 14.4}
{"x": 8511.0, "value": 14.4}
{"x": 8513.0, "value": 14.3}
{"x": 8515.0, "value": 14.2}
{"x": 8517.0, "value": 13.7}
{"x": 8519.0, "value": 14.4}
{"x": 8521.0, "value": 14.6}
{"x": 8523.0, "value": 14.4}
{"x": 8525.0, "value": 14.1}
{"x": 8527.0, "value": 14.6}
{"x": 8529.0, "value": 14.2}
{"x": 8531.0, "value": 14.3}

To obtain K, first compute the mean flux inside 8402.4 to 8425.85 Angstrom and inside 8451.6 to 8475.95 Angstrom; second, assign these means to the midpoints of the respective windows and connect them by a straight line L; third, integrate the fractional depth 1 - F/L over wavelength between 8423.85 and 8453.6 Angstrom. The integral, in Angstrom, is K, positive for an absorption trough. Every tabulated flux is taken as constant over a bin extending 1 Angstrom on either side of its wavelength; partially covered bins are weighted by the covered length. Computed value 0.29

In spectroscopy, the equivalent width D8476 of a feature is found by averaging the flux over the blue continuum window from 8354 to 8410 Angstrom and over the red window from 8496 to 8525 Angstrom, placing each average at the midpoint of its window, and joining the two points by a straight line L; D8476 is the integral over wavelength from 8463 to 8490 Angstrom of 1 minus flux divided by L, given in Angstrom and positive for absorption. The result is -0.77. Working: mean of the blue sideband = 15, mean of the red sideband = 13.9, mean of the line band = 14.6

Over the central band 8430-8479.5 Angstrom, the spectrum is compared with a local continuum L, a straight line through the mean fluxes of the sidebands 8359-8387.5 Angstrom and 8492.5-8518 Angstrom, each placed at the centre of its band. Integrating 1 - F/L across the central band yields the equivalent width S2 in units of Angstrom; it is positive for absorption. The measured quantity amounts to -1.2 Angstrom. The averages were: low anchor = 15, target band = 14.6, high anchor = 13.8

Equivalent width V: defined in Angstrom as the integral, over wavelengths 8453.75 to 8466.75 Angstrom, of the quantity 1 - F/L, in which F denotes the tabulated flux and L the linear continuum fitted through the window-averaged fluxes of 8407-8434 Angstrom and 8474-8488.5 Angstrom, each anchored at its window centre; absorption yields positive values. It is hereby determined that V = 0.1 Angstrom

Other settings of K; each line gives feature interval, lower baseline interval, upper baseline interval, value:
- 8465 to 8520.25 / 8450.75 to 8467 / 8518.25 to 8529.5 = 1.2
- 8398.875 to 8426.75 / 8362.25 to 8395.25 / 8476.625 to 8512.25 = -0.5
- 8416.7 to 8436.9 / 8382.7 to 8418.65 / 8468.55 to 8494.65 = -0.1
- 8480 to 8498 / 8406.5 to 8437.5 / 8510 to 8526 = -0.1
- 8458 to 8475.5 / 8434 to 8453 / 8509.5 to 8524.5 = -0.1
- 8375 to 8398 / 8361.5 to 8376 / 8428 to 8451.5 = 0.0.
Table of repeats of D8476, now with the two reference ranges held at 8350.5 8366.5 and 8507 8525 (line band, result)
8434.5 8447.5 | 0.16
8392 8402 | -0.08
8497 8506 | 0.88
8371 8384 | -0.06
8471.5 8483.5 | -0.14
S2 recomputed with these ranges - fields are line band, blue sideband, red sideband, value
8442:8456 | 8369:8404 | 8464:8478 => 0.04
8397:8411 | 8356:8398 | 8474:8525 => -0.24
